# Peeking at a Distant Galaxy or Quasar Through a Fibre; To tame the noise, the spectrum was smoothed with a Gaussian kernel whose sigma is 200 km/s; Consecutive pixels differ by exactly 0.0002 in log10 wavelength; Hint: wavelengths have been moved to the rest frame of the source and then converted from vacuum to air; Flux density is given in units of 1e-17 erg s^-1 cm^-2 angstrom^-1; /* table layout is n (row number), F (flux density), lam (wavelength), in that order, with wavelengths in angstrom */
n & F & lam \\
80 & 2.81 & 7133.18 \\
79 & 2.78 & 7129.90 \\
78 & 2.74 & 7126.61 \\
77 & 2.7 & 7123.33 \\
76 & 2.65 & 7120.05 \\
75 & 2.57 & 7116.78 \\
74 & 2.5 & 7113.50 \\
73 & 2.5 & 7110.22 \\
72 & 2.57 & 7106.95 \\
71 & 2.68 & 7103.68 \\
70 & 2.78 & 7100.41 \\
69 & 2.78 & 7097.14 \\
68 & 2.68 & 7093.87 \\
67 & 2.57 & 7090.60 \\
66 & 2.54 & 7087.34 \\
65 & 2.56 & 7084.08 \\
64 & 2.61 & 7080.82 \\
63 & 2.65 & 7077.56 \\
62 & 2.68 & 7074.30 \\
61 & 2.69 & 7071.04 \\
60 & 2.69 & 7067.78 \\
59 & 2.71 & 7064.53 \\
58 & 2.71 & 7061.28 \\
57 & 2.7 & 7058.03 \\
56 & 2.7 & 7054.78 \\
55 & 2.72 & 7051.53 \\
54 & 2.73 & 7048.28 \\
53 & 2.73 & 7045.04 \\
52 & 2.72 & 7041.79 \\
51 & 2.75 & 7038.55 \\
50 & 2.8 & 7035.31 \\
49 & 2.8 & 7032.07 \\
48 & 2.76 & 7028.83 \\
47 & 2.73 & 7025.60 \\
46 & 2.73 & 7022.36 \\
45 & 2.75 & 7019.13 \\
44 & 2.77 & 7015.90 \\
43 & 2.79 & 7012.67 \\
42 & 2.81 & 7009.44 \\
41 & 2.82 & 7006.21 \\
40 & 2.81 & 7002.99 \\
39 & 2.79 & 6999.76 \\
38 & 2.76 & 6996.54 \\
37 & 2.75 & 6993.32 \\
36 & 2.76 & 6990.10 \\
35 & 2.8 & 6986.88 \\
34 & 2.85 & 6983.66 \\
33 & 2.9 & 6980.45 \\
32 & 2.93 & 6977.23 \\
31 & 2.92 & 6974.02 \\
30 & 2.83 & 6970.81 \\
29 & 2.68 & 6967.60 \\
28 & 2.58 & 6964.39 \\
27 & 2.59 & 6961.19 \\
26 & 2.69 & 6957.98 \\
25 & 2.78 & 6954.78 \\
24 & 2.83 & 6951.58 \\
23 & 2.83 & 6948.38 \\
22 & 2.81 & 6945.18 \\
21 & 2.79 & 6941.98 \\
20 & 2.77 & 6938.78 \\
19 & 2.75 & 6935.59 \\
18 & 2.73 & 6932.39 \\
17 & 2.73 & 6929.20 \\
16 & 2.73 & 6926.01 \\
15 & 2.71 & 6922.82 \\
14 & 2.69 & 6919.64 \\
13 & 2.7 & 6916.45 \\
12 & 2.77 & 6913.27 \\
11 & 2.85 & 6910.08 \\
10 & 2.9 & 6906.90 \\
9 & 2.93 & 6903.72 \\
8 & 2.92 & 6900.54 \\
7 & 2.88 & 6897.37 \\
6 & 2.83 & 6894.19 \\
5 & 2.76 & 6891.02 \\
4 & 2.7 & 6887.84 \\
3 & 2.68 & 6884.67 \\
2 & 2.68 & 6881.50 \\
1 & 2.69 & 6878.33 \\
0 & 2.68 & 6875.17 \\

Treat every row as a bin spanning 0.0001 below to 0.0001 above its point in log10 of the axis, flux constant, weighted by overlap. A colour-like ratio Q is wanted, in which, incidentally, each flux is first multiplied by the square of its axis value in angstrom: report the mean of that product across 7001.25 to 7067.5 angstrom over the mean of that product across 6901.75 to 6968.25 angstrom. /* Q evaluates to 1.03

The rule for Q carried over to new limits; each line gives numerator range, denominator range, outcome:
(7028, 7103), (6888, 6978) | 1.01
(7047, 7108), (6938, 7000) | 0.99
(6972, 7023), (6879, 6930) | 1.04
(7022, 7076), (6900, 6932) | 1.02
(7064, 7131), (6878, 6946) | 1.01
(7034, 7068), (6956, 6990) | 1.00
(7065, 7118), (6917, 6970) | 1.00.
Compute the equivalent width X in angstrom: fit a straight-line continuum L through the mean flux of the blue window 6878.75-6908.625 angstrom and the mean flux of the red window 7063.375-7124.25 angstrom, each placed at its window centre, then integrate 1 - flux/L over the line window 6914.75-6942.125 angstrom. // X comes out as 0.4 angstrom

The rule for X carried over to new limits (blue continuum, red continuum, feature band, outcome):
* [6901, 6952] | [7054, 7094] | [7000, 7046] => -1.2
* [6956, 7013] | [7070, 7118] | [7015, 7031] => -0.1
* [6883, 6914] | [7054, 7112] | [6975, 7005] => -0.9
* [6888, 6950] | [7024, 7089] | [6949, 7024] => -0.9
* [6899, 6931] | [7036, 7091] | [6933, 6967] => 0.3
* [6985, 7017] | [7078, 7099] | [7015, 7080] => -0.5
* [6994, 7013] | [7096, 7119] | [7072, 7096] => 0.4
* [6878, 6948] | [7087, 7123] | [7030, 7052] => -0.6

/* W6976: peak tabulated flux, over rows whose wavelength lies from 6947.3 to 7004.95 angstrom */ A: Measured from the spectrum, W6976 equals 2.93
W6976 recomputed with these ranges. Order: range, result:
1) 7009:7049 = 2.81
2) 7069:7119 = 2.78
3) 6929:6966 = 2.83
